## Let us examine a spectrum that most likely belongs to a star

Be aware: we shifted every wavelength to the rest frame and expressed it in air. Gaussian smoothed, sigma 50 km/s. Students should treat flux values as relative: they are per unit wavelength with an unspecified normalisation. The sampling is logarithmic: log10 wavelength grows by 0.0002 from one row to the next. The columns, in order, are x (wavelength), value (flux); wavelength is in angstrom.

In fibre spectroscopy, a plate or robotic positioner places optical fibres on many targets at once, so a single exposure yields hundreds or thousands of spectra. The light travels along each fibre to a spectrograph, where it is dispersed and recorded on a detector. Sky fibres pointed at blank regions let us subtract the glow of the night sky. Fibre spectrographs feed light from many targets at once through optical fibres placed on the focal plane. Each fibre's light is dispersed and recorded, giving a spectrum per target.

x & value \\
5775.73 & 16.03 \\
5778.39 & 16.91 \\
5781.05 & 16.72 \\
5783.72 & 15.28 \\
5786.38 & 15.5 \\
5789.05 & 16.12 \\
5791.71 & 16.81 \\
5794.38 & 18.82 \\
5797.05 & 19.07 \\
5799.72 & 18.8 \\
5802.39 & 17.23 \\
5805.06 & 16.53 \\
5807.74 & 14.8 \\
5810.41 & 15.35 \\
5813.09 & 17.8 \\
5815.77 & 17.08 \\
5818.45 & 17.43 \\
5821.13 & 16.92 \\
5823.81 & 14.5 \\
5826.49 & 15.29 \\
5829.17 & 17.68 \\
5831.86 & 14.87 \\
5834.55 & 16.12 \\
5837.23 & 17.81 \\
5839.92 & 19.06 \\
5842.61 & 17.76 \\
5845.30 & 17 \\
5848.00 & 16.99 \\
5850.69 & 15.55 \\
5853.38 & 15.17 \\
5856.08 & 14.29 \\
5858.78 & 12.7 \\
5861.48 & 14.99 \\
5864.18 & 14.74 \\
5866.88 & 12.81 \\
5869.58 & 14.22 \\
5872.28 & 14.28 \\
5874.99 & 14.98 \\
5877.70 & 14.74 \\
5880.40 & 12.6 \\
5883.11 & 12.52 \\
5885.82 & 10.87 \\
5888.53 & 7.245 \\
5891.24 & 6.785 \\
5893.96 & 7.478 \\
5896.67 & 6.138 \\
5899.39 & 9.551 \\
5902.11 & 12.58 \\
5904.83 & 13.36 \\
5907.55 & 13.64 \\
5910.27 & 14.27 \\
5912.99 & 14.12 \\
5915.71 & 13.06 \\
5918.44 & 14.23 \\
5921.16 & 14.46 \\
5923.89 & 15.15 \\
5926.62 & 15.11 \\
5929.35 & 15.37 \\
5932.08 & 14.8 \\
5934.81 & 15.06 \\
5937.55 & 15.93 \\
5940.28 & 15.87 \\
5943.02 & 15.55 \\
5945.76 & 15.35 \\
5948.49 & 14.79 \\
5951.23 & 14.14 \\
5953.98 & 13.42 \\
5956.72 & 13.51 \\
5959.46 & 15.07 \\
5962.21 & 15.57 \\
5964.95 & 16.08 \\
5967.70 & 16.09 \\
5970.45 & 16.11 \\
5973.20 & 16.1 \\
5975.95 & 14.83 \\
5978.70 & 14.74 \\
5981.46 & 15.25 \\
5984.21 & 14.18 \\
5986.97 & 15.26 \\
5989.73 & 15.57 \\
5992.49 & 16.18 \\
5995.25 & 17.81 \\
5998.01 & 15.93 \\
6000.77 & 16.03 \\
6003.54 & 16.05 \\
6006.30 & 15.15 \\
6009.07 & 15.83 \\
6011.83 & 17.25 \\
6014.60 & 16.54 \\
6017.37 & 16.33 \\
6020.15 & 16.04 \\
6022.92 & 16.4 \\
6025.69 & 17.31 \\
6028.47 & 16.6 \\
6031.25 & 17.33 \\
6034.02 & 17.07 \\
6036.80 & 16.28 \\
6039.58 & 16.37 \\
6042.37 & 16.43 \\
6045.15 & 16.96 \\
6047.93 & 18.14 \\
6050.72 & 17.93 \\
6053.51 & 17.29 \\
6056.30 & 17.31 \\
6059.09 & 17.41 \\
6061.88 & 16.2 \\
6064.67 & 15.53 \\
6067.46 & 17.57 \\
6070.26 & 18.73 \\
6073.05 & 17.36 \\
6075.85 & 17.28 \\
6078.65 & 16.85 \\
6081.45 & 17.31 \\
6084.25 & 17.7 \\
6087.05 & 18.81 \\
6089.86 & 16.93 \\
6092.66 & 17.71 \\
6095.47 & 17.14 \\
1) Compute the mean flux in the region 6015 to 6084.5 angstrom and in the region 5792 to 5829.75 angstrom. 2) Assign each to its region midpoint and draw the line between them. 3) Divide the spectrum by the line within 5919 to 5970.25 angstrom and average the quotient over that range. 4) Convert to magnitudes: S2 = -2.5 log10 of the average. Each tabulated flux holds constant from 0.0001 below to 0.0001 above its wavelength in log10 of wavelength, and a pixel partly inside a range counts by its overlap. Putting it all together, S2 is 0.128 mag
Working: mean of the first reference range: 16.9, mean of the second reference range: 17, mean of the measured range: 15.1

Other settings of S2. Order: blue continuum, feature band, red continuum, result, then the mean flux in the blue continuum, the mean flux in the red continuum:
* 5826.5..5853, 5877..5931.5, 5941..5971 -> 0.283 mag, 16.8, 15.1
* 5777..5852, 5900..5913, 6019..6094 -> 0.261 mag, 16.8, 17.1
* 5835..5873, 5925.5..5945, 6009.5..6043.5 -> 0.047 mag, 15.6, 16.6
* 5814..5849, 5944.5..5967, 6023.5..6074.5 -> 0.150 mag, 16.8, 17.1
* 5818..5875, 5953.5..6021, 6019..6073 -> 0.064 mag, 15.7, 17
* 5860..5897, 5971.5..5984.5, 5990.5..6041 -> 0.006 mag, 11.9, 16.5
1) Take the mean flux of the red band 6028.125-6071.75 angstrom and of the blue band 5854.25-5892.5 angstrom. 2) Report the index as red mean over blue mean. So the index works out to 1.34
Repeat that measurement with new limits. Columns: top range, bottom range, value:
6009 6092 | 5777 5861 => 1.03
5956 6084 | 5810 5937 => 1.15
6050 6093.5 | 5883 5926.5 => 1.49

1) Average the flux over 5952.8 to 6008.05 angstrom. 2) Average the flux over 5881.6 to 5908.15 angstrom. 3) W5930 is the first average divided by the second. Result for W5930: 1.56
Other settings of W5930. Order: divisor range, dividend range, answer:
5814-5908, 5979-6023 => 1.14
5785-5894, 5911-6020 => 1.01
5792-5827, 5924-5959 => 0.88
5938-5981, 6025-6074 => 1.13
